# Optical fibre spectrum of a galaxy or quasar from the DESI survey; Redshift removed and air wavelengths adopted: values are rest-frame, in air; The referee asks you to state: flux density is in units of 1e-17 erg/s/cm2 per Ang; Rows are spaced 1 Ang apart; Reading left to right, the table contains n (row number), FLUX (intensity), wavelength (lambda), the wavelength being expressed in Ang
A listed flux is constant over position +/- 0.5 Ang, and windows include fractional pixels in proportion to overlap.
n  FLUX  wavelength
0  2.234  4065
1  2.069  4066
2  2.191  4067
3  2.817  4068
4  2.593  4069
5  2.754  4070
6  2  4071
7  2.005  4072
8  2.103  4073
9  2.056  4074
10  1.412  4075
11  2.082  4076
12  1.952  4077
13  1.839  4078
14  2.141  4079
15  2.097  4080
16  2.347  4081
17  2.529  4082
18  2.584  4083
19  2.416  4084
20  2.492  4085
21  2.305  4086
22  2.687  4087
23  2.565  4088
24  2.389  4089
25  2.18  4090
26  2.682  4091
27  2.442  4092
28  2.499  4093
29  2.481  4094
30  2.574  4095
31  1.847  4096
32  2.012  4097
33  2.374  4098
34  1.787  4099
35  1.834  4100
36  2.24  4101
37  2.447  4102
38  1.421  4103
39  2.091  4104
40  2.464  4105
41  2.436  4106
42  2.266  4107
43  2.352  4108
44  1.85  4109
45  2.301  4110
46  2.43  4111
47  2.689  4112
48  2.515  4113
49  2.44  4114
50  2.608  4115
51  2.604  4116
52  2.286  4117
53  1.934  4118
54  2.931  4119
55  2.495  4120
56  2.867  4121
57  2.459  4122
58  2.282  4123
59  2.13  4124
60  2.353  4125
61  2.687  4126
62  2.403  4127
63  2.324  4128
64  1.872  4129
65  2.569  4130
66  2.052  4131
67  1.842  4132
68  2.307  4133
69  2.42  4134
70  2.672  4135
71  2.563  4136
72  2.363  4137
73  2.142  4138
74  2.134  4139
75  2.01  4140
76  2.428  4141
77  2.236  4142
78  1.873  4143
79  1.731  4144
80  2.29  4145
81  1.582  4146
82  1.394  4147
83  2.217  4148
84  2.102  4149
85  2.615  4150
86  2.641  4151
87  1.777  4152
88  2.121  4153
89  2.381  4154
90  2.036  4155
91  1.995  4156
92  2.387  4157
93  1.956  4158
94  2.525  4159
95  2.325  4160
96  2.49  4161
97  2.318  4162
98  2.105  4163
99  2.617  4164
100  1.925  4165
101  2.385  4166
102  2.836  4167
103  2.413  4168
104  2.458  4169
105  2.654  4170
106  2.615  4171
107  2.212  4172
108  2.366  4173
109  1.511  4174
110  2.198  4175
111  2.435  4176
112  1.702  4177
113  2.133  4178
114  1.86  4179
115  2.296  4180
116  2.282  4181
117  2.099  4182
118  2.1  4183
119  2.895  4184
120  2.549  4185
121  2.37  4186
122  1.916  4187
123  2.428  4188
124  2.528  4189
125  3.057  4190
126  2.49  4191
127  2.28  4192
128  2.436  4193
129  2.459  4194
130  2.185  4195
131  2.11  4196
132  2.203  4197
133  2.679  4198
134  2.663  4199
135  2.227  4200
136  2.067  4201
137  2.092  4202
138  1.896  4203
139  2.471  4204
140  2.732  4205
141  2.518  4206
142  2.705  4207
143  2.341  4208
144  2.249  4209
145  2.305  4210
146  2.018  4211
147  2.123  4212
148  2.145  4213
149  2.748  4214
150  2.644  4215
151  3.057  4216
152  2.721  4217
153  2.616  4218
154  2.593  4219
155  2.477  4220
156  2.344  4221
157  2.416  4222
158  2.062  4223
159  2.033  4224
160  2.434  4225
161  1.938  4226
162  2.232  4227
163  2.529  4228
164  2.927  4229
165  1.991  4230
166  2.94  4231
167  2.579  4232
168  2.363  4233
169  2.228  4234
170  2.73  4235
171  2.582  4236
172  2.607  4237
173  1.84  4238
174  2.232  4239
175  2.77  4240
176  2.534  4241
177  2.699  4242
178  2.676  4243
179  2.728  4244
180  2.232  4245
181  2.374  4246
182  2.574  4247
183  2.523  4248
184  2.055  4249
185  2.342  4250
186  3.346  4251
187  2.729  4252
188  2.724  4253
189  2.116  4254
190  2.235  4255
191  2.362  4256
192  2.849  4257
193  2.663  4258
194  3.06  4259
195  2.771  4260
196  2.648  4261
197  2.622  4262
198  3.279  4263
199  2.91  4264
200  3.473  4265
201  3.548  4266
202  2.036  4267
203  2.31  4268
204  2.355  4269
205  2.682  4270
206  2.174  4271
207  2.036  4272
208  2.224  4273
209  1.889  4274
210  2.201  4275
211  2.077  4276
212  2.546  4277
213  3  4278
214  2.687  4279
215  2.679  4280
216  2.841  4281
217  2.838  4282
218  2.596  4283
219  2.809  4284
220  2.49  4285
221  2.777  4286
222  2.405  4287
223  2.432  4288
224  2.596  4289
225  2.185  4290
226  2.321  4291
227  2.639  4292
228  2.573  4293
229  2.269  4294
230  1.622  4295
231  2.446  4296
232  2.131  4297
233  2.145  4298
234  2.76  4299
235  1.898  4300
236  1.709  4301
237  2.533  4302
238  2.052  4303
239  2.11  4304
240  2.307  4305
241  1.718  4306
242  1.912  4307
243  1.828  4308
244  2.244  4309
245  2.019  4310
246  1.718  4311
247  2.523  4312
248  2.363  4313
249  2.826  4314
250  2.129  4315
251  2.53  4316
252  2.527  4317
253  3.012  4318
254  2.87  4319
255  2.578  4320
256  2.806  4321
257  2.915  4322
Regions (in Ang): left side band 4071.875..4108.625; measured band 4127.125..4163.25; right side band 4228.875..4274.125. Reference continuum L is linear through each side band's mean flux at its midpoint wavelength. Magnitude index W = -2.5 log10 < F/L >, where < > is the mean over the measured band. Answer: 0.072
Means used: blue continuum 2.23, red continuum 2.56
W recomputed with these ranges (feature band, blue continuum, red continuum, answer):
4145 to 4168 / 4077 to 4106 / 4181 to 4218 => 0.06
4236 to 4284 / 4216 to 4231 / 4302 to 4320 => -0.09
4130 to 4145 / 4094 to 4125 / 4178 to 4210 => 0.05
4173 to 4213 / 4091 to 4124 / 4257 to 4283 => 0.08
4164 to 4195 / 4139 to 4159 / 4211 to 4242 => -0.04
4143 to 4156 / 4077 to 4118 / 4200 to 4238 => 0.14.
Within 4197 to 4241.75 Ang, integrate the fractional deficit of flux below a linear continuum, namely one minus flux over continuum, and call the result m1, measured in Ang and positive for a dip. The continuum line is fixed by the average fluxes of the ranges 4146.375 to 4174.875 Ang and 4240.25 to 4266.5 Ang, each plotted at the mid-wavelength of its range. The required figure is 2.1 Ang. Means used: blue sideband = 2.26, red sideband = 2.7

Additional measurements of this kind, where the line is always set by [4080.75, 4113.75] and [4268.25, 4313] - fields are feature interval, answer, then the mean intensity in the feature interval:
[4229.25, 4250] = -1.3 Ang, 2.47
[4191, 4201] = -0.1 Ang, 2.35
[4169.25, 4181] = 0.7 Ang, 2.19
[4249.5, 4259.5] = -1.4 Ang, 2.64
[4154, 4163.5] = 0.3 Ang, 2.25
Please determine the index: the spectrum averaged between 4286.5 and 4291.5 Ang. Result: 2.39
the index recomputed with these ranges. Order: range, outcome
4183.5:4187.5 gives 2.43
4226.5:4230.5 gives 2.42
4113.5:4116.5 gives 2.55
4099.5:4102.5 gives 2.17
